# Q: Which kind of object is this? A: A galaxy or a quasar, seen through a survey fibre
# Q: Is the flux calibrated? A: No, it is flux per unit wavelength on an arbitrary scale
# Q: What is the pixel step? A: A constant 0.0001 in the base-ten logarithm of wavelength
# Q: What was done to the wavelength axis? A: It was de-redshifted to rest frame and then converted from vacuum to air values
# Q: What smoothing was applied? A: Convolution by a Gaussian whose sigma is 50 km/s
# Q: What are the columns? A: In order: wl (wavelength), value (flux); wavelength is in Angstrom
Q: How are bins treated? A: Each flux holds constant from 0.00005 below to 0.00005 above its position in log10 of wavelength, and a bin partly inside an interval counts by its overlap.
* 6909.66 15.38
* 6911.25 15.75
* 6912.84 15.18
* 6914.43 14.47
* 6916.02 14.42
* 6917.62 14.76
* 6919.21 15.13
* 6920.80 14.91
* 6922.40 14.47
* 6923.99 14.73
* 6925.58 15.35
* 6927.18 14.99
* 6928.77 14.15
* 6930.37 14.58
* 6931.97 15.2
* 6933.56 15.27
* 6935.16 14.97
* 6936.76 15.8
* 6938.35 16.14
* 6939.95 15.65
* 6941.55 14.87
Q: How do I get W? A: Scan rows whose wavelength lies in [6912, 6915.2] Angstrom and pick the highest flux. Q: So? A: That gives 15.18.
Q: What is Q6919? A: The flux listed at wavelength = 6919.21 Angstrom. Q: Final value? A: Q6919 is 15.13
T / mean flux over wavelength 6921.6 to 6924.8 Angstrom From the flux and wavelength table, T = 14.6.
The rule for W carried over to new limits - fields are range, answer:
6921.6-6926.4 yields 15.35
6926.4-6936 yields 15.27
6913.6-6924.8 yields 15.13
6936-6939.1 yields 16.14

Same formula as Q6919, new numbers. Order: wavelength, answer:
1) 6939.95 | 15.65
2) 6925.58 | 15.35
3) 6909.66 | 15.38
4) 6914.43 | 14.47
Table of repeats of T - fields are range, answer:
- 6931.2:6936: 15.2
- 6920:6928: 14.9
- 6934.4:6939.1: 15.7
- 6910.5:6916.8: 15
